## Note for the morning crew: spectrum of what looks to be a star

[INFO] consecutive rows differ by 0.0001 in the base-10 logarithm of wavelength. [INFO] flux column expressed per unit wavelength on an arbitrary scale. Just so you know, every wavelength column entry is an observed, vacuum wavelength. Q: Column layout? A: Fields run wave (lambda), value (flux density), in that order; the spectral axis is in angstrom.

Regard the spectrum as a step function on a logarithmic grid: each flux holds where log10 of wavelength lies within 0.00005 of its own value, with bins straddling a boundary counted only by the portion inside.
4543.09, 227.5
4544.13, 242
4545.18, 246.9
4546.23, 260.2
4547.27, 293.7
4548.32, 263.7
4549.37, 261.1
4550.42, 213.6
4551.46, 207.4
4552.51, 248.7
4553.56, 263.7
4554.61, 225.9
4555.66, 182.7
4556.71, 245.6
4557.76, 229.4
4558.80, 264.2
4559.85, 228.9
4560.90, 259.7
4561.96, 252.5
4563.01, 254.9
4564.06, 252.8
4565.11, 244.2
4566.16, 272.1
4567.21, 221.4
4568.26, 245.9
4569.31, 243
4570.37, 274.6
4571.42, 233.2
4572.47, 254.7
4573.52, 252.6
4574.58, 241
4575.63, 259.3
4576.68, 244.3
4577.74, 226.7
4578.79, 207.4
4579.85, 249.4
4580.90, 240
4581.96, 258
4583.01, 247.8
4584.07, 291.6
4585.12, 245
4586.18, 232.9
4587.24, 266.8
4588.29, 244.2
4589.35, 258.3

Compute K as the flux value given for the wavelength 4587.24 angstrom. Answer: 266.8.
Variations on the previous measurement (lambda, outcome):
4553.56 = 263.7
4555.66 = 182.7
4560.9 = 259.7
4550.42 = 213.6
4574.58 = 241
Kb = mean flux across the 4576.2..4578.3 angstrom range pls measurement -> 235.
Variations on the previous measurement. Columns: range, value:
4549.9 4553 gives 223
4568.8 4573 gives 251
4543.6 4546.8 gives 251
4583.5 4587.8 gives 259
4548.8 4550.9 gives 238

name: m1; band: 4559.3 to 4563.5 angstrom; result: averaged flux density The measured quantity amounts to 248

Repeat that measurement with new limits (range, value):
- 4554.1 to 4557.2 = 218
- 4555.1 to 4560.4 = 231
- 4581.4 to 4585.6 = 261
